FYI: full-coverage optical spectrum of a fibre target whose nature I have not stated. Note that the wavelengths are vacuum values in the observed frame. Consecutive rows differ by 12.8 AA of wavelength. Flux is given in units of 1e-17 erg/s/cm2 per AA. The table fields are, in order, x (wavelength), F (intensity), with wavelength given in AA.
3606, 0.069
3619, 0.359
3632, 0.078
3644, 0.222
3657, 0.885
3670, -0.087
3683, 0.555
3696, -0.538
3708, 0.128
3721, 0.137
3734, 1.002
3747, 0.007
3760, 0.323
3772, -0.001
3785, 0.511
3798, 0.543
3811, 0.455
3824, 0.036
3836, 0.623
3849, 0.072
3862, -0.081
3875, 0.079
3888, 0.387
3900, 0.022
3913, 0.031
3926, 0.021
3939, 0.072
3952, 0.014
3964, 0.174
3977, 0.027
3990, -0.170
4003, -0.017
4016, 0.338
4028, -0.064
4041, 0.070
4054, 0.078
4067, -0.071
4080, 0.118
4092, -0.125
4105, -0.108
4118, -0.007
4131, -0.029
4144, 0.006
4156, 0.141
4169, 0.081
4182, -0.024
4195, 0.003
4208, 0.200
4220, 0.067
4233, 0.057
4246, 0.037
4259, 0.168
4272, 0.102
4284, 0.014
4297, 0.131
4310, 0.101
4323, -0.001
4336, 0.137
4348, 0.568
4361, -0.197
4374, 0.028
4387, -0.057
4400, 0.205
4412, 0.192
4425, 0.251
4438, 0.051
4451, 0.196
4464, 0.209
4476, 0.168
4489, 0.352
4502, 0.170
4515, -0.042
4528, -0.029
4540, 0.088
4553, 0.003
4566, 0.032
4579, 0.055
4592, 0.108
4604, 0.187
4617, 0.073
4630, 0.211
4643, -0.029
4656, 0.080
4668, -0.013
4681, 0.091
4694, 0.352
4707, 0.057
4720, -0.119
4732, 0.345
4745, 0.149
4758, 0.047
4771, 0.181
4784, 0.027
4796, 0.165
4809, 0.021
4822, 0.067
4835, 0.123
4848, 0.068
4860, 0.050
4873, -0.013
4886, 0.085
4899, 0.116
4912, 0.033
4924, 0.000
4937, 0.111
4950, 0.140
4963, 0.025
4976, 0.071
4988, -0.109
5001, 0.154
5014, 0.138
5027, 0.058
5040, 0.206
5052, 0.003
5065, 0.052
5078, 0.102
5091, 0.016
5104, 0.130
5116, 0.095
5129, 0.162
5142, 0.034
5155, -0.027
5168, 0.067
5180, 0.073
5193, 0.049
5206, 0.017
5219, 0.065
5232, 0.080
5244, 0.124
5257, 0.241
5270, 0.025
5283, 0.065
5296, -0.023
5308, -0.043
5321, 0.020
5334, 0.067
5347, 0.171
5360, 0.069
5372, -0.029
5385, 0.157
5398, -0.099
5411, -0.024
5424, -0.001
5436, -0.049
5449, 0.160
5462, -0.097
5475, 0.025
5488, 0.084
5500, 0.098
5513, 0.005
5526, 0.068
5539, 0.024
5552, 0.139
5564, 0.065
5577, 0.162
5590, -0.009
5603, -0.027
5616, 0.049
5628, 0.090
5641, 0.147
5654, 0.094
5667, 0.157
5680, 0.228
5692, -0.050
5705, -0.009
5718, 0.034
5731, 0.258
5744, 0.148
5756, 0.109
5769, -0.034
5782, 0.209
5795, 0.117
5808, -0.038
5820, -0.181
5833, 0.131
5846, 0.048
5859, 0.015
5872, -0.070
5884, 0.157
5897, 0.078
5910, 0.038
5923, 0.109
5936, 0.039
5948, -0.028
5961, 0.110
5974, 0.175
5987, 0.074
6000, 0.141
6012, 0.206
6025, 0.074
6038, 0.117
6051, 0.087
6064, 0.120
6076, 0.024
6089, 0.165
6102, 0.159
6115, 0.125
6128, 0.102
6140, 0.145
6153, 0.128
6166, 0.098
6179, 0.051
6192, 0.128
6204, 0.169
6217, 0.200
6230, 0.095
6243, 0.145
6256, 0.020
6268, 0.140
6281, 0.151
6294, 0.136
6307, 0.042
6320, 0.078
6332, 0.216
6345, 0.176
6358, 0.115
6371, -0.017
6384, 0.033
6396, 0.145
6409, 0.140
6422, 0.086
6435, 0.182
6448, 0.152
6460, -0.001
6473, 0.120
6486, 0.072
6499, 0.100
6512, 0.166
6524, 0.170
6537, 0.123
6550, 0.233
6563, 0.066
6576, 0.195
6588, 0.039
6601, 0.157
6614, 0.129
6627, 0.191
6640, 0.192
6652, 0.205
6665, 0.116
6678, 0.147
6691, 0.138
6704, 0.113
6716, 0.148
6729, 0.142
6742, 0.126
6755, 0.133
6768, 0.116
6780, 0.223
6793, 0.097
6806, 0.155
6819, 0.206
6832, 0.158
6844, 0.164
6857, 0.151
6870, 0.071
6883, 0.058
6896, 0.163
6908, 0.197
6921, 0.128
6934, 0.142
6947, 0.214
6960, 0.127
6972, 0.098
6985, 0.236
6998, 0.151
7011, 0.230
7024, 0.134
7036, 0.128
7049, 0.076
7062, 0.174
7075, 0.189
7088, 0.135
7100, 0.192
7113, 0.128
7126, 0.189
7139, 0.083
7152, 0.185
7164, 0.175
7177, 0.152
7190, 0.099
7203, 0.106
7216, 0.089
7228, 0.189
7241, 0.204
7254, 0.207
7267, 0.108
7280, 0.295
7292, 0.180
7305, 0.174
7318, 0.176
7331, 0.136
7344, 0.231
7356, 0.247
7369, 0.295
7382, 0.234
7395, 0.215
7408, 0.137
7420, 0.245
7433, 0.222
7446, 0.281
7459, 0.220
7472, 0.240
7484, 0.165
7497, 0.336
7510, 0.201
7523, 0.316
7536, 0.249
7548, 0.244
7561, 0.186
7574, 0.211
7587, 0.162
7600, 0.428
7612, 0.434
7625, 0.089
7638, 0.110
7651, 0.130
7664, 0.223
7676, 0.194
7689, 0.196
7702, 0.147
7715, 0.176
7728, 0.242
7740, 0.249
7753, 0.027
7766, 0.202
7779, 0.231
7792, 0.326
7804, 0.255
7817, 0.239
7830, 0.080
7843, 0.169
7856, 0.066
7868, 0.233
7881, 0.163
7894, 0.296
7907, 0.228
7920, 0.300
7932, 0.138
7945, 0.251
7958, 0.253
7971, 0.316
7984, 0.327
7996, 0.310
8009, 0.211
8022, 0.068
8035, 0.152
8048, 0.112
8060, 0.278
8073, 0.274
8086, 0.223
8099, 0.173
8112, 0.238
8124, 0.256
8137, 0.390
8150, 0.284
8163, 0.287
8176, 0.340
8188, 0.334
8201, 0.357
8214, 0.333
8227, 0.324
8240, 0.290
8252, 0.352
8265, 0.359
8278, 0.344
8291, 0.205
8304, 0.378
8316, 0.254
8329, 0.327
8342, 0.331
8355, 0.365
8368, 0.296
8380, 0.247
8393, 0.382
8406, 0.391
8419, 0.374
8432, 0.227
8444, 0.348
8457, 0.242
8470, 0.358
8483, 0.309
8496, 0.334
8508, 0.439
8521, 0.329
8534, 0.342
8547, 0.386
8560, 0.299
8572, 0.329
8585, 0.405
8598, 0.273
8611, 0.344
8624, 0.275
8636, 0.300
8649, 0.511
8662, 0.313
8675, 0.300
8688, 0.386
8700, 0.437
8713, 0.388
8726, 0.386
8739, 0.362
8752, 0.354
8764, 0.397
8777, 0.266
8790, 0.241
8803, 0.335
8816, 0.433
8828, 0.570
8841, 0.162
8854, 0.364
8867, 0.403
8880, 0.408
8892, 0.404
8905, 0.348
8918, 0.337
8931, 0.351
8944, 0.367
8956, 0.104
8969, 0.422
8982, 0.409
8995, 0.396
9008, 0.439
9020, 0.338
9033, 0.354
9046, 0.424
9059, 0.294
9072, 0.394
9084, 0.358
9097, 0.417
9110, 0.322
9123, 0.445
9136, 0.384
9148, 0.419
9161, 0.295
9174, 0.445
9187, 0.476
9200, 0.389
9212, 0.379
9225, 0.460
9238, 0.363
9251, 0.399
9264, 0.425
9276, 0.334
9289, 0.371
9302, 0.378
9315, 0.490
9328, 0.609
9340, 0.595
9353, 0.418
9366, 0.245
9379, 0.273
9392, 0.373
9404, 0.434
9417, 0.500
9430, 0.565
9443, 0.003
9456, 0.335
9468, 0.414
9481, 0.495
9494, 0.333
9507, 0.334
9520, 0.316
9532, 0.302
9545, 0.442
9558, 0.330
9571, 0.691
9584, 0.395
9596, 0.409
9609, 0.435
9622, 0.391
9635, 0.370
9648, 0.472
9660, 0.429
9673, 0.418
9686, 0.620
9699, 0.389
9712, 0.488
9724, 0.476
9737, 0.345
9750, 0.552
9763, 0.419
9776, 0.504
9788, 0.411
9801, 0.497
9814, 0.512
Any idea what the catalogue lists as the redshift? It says 1.04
